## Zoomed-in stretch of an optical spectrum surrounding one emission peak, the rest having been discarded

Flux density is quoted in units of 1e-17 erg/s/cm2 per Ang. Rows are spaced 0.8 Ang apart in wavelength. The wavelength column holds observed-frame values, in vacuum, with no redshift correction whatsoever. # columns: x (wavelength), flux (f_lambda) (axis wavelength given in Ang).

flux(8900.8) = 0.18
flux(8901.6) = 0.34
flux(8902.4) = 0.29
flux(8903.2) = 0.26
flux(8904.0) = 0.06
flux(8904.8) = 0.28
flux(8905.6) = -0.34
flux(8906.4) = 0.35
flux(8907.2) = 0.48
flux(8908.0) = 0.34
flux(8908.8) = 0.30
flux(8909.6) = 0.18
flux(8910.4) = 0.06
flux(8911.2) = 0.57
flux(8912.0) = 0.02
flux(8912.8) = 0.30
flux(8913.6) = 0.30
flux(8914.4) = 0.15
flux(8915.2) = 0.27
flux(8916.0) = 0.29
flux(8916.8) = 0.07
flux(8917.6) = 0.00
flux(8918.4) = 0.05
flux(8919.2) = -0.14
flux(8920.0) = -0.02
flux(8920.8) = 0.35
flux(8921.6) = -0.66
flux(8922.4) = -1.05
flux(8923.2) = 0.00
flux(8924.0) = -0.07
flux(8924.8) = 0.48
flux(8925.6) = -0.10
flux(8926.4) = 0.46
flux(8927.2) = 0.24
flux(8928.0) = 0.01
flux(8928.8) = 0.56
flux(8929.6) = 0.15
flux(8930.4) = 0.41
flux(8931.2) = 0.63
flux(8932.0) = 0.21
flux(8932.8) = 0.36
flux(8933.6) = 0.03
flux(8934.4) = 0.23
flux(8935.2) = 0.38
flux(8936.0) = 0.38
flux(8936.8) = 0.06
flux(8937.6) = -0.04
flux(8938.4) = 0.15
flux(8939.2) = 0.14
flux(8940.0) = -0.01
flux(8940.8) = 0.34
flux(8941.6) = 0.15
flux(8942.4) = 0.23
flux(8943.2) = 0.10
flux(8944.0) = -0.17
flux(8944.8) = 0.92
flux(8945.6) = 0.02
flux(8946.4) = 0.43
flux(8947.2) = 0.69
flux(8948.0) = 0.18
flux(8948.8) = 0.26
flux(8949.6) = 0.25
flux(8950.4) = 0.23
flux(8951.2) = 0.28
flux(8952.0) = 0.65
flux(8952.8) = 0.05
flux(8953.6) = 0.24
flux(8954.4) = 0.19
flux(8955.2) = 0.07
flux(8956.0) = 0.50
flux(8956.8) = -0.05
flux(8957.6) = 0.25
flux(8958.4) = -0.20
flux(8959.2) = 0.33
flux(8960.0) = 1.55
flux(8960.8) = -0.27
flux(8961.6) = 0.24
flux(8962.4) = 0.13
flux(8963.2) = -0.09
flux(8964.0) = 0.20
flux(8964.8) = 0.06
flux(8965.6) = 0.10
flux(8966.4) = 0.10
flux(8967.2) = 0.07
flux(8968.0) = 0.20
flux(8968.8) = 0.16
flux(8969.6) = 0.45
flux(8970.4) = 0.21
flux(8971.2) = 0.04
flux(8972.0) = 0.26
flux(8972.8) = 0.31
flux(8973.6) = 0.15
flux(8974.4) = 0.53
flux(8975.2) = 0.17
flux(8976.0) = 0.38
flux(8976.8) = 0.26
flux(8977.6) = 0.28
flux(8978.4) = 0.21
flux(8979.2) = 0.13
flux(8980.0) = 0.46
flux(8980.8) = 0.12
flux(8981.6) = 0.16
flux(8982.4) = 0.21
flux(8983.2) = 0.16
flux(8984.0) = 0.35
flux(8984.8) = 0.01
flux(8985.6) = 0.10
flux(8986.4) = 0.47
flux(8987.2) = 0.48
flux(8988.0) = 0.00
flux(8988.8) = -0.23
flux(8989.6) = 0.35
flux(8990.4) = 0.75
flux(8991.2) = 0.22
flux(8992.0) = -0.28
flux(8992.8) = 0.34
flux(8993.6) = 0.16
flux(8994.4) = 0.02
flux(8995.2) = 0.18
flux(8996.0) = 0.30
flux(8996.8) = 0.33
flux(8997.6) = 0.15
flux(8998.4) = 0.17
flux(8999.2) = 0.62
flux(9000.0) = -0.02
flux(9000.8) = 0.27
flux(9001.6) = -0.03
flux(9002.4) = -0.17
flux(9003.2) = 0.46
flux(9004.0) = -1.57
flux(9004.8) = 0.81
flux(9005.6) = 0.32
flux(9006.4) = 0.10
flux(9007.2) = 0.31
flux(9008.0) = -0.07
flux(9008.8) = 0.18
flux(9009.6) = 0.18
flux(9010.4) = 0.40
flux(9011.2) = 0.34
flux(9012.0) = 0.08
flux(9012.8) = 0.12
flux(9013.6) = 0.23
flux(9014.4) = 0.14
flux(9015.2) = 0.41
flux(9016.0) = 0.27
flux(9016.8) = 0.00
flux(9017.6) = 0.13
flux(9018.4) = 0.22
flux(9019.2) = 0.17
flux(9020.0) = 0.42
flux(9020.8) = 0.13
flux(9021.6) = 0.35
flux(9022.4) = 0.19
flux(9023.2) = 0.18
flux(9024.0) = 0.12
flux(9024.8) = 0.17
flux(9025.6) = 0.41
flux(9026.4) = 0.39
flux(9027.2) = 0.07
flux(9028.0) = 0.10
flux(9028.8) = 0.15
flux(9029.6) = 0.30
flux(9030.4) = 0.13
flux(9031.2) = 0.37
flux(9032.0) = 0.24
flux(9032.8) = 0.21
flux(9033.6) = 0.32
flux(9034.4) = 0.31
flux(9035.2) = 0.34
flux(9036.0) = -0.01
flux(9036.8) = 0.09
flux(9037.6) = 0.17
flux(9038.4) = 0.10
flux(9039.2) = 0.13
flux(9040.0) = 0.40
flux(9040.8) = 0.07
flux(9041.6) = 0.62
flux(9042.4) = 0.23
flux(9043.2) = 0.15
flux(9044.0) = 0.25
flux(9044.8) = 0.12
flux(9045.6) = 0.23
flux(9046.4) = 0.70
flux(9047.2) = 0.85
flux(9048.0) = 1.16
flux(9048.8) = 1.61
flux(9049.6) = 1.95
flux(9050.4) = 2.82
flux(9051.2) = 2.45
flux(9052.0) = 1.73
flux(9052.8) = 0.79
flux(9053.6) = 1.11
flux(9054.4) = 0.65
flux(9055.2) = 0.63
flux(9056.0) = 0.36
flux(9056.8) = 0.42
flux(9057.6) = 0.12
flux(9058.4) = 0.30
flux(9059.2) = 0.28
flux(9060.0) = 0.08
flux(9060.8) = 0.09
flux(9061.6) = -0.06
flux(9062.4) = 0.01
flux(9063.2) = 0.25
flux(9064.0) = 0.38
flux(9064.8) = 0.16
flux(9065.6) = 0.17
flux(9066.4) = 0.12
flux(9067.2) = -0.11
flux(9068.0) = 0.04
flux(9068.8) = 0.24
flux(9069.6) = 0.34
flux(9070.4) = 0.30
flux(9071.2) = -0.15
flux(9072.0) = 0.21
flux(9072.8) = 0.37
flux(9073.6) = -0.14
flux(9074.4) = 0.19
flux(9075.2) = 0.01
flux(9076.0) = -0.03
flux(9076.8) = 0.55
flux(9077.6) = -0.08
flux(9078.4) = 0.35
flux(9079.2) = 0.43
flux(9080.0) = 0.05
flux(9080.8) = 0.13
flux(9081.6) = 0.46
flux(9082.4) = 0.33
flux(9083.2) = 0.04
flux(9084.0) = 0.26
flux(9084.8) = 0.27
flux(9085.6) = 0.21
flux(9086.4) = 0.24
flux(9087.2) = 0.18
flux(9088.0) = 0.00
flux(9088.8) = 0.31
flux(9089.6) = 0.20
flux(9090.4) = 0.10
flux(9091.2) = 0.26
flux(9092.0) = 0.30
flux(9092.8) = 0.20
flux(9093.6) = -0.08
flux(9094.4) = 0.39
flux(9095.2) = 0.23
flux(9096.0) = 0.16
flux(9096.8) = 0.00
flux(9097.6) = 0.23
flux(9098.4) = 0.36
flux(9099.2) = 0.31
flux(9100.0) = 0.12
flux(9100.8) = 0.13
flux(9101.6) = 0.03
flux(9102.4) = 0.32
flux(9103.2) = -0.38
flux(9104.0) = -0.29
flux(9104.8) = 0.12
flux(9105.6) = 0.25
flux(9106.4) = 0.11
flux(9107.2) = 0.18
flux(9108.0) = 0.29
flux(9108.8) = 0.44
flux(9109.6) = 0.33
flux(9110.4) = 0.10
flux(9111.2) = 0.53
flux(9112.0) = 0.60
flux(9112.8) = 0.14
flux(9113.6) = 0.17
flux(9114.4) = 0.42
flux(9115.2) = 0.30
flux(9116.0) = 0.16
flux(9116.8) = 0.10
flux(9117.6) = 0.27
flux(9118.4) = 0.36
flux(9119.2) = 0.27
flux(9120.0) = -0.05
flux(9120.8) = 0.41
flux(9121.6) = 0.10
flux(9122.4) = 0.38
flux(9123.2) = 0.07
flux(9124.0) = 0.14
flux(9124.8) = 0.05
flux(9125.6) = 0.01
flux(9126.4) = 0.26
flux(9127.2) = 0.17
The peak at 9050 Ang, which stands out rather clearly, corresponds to Hbeta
